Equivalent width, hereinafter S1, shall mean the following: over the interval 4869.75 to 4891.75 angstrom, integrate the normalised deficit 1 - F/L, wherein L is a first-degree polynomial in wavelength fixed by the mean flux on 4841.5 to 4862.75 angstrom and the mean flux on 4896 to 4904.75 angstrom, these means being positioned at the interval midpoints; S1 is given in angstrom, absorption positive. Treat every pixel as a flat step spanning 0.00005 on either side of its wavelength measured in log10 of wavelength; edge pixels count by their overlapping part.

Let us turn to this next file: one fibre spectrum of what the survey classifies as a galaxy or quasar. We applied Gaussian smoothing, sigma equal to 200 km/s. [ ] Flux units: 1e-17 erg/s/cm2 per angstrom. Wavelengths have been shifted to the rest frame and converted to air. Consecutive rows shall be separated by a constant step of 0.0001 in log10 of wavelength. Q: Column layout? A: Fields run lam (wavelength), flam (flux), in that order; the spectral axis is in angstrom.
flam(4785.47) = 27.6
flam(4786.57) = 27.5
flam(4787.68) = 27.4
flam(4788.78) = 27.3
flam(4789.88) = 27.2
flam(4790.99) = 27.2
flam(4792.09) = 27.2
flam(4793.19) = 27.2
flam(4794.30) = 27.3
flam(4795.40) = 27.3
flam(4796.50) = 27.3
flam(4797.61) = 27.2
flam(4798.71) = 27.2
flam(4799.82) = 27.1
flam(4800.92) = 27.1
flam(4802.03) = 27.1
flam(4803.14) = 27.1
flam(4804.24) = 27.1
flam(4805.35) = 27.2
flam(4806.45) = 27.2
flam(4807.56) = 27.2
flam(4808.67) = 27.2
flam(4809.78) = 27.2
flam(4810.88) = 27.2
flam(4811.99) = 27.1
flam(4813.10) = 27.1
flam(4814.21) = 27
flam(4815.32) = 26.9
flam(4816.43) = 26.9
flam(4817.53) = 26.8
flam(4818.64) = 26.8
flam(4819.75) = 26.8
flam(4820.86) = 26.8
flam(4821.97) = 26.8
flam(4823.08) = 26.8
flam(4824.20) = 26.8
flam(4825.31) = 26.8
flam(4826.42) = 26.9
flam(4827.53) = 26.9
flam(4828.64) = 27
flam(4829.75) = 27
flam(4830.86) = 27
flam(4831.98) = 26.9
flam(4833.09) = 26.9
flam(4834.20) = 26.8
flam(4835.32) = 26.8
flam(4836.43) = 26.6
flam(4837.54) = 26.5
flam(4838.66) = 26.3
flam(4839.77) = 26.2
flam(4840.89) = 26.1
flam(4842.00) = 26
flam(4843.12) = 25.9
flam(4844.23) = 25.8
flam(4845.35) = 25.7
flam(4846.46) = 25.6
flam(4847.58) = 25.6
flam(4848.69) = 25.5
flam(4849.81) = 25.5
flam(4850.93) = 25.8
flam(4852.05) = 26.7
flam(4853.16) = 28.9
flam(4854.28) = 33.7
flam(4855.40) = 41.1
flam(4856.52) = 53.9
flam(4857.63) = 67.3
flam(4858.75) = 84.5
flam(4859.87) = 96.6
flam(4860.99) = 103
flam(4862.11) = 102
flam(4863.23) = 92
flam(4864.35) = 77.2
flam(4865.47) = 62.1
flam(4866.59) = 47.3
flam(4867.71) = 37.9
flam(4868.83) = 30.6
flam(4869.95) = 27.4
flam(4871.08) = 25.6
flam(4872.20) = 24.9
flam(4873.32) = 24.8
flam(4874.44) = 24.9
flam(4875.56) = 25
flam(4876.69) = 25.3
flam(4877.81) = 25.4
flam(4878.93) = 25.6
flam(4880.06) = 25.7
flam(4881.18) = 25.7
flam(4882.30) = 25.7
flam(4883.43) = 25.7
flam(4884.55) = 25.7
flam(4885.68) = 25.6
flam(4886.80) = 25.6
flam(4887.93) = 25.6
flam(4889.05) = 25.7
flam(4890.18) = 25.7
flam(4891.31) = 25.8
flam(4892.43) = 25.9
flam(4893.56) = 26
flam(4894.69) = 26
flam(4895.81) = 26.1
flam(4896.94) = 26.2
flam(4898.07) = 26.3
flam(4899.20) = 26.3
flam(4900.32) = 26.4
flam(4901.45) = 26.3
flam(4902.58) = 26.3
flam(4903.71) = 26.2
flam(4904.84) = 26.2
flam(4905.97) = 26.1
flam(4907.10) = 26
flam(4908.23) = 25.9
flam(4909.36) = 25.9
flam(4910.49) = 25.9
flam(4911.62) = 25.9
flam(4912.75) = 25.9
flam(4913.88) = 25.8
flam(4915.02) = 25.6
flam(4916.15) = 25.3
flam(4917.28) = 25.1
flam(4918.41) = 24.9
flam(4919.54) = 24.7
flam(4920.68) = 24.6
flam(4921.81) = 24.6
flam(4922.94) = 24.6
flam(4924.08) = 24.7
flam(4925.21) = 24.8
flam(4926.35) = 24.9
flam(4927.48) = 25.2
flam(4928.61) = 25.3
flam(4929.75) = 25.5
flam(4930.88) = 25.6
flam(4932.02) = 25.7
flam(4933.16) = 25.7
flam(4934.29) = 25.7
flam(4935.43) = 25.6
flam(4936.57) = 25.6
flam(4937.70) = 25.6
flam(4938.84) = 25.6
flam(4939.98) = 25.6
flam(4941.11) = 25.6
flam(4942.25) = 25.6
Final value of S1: 5.5 angstrom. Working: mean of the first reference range 46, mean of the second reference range 26.3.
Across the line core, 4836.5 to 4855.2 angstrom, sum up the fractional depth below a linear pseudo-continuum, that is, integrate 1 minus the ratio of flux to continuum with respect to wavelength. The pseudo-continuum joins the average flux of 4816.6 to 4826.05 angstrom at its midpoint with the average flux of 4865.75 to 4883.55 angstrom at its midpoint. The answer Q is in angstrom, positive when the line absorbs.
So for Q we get 0.5 angstrom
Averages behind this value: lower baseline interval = 26.8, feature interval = 26.9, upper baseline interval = 28.6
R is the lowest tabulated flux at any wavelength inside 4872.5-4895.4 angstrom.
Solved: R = 24.8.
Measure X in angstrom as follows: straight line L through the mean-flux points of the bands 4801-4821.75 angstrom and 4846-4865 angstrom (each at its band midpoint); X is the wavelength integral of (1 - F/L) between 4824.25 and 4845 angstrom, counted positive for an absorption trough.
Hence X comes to 7.5 angstrom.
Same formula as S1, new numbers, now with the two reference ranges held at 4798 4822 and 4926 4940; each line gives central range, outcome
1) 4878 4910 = 0.1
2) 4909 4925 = 0.3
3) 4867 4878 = -0.5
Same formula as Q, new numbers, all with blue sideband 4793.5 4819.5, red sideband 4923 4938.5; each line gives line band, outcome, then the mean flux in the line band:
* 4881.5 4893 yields 0.1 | 25.7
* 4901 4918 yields -0.2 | 25.9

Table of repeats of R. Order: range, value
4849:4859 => 25.5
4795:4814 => 27.1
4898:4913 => 25.9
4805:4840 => 26.2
